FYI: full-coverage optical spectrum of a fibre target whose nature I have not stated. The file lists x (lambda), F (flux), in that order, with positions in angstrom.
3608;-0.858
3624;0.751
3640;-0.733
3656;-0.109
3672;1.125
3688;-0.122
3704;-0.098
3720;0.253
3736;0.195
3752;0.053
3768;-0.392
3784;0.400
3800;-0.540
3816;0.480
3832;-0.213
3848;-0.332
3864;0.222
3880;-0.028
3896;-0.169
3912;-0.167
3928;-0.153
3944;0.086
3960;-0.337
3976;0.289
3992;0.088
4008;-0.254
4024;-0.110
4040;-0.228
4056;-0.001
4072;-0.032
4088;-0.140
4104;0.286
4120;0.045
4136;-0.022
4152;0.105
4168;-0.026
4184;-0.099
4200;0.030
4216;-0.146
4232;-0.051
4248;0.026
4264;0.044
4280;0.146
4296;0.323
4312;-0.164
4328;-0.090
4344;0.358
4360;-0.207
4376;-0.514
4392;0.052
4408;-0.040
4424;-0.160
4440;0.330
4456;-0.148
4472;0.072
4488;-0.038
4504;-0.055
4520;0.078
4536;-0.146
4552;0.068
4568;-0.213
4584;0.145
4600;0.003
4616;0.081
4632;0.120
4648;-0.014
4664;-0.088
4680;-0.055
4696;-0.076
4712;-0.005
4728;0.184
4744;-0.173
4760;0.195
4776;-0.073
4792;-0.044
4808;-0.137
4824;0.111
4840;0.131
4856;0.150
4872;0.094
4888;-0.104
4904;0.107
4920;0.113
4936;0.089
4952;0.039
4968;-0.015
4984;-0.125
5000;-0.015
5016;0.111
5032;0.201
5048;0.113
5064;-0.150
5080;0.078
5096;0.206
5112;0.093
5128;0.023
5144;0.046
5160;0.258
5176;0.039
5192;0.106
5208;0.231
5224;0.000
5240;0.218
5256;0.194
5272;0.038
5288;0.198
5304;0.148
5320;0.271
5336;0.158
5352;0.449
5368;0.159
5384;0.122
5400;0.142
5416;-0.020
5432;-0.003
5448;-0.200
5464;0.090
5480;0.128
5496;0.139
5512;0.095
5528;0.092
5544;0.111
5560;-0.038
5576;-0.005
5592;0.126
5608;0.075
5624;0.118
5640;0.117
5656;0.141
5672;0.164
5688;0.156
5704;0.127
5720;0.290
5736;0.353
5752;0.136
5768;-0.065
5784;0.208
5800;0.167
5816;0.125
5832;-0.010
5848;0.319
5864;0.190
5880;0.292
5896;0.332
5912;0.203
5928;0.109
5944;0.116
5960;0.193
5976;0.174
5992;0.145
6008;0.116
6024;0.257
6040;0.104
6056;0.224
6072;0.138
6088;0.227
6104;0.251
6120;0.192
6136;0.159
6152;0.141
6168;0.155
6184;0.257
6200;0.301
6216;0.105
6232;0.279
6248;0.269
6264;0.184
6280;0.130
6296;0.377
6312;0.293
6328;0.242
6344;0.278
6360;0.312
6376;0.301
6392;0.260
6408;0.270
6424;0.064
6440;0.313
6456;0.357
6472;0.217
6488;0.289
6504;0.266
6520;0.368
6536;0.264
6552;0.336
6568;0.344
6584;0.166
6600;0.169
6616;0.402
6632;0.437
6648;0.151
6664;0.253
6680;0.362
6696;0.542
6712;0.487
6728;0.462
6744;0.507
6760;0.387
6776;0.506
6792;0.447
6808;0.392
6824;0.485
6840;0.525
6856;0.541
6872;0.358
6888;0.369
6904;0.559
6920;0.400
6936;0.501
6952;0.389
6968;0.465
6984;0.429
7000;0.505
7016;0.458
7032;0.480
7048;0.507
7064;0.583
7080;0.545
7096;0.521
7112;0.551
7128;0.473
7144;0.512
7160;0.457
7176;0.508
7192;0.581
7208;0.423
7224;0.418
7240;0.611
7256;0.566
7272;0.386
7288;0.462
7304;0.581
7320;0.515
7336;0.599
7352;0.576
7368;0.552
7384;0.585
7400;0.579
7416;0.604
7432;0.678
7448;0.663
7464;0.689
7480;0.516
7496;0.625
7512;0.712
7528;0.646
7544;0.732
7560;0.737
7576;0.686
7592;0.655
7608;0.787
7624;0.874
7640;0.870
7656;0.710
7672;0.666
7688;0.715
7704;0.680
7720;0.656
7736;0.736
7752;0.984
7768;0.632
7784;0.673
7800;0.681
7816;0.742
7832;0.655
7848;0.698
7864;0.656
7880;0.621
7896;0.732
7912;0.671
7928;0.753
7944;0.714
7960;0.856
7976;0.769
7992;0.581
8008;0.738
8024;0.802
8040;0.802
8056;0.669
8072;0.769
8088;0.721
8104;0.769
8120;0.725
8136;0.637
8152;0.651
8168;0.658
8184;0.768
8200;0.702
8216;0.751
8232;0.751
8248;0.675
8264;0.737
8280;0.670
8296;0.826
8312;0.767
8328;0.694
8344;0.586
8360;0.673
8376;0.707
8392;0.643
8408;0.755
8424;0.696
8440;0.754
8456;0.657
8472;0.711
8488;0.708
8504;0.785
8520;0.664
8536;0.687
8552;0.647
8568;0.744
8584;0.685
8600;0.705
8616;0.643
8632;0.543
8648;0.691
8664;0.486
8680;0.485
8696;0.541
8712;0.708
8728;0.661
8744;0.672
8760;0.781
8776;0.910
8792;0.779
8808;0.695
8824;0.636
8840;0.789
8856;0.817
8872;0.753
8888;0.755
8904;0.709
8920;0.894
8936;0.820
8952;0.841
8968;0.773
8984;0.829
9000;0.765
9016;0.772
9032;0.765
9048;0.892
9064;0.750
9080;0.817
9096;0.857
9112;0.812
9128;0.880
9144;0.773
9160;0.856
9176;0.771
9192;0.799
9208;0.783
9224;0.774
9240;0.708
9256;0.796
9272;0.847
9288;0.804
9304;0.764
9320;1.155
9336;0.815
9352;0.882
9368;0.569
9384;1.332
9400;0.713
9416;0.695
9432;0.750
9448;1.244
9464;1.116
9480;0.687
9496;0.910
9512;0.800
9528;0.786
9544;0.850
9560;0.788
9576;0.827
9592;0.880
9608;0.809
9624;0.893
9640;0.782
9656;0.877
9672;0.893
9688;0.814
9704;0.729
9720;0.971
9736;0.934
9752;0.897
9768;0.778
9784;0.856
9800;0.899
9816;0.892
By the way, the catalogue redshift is 0.68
